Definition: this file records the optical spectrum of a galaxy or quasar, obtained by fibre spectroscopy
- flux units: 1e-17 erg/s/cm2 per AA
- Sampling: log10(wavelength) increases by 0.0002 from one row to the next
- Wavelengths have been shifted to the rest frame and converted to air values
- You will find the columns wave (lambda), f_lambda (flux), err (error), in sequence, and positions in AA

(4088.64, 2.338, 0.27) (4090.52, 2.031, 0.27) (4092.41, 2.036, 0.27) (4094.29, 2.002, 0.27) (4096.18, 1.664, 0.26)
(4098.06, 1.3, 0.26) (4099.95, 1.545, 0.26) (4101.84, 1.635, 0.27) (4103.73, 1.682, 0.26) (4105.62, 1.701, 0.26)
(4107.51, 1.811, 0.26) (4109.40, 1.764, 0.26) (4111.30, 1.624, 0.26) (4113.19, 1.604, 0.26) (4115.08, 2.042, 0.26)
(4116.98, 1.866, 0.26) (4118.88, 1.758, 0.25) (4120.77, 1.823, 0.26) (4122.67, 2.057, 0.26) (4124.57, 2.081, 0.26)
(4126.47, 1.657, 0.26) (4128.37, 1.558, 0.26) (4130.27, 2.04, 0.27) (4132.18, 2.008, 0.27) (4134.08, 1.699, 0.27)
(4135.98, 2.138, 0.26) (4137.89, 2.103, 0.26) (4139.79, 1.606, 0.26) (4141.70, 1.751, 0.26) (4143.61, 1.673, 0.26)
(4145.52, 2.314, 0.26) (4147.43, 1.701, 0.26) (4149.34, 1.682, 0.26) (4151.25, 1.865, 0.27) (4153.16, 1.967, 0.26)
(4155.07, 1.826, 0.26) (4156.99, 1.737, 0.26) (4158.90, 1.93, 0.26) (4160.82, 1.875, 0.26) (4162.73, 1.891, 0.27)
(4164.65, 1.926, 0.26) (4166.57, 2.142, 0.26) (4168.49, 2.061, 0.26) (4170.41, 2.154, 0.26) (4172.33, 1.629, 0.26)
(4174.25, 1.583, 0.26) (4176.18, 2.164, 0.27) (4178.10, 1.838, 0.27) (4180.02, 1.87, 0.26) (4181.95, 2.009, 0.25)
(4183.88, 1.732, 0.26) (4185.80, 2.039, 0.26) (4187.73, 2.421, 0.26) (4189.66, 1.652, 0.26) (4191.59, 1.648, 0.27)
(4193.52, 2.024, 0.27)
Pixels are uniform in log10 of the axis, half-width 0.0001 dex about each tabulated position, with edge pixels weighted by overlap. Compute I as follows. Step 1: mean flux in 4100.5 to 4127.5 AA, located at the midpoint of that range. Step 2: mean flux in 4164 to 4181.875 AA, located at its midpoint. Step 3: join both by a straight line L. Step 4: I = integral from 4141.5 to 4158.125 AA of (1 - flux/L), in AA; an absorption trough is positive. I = 0.3 AA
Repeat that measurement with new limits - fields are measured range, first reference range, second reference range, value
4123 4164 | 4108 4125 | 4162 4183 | 0.4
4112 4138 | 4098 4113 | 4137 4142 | -1.9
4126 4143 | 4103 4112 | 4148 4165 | -0.5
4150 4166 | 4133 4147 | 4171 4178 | -0.2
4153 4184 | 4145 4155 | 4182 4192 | 0.0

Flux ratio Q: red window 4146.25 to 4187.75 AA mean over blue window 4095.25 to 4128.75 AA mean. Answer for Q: 1.10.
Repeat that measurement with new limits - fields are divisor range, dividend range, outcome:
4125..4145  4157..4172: 1.07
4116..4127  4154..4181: 1.01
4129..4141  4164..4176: 1.01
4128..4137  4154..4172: 1.01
